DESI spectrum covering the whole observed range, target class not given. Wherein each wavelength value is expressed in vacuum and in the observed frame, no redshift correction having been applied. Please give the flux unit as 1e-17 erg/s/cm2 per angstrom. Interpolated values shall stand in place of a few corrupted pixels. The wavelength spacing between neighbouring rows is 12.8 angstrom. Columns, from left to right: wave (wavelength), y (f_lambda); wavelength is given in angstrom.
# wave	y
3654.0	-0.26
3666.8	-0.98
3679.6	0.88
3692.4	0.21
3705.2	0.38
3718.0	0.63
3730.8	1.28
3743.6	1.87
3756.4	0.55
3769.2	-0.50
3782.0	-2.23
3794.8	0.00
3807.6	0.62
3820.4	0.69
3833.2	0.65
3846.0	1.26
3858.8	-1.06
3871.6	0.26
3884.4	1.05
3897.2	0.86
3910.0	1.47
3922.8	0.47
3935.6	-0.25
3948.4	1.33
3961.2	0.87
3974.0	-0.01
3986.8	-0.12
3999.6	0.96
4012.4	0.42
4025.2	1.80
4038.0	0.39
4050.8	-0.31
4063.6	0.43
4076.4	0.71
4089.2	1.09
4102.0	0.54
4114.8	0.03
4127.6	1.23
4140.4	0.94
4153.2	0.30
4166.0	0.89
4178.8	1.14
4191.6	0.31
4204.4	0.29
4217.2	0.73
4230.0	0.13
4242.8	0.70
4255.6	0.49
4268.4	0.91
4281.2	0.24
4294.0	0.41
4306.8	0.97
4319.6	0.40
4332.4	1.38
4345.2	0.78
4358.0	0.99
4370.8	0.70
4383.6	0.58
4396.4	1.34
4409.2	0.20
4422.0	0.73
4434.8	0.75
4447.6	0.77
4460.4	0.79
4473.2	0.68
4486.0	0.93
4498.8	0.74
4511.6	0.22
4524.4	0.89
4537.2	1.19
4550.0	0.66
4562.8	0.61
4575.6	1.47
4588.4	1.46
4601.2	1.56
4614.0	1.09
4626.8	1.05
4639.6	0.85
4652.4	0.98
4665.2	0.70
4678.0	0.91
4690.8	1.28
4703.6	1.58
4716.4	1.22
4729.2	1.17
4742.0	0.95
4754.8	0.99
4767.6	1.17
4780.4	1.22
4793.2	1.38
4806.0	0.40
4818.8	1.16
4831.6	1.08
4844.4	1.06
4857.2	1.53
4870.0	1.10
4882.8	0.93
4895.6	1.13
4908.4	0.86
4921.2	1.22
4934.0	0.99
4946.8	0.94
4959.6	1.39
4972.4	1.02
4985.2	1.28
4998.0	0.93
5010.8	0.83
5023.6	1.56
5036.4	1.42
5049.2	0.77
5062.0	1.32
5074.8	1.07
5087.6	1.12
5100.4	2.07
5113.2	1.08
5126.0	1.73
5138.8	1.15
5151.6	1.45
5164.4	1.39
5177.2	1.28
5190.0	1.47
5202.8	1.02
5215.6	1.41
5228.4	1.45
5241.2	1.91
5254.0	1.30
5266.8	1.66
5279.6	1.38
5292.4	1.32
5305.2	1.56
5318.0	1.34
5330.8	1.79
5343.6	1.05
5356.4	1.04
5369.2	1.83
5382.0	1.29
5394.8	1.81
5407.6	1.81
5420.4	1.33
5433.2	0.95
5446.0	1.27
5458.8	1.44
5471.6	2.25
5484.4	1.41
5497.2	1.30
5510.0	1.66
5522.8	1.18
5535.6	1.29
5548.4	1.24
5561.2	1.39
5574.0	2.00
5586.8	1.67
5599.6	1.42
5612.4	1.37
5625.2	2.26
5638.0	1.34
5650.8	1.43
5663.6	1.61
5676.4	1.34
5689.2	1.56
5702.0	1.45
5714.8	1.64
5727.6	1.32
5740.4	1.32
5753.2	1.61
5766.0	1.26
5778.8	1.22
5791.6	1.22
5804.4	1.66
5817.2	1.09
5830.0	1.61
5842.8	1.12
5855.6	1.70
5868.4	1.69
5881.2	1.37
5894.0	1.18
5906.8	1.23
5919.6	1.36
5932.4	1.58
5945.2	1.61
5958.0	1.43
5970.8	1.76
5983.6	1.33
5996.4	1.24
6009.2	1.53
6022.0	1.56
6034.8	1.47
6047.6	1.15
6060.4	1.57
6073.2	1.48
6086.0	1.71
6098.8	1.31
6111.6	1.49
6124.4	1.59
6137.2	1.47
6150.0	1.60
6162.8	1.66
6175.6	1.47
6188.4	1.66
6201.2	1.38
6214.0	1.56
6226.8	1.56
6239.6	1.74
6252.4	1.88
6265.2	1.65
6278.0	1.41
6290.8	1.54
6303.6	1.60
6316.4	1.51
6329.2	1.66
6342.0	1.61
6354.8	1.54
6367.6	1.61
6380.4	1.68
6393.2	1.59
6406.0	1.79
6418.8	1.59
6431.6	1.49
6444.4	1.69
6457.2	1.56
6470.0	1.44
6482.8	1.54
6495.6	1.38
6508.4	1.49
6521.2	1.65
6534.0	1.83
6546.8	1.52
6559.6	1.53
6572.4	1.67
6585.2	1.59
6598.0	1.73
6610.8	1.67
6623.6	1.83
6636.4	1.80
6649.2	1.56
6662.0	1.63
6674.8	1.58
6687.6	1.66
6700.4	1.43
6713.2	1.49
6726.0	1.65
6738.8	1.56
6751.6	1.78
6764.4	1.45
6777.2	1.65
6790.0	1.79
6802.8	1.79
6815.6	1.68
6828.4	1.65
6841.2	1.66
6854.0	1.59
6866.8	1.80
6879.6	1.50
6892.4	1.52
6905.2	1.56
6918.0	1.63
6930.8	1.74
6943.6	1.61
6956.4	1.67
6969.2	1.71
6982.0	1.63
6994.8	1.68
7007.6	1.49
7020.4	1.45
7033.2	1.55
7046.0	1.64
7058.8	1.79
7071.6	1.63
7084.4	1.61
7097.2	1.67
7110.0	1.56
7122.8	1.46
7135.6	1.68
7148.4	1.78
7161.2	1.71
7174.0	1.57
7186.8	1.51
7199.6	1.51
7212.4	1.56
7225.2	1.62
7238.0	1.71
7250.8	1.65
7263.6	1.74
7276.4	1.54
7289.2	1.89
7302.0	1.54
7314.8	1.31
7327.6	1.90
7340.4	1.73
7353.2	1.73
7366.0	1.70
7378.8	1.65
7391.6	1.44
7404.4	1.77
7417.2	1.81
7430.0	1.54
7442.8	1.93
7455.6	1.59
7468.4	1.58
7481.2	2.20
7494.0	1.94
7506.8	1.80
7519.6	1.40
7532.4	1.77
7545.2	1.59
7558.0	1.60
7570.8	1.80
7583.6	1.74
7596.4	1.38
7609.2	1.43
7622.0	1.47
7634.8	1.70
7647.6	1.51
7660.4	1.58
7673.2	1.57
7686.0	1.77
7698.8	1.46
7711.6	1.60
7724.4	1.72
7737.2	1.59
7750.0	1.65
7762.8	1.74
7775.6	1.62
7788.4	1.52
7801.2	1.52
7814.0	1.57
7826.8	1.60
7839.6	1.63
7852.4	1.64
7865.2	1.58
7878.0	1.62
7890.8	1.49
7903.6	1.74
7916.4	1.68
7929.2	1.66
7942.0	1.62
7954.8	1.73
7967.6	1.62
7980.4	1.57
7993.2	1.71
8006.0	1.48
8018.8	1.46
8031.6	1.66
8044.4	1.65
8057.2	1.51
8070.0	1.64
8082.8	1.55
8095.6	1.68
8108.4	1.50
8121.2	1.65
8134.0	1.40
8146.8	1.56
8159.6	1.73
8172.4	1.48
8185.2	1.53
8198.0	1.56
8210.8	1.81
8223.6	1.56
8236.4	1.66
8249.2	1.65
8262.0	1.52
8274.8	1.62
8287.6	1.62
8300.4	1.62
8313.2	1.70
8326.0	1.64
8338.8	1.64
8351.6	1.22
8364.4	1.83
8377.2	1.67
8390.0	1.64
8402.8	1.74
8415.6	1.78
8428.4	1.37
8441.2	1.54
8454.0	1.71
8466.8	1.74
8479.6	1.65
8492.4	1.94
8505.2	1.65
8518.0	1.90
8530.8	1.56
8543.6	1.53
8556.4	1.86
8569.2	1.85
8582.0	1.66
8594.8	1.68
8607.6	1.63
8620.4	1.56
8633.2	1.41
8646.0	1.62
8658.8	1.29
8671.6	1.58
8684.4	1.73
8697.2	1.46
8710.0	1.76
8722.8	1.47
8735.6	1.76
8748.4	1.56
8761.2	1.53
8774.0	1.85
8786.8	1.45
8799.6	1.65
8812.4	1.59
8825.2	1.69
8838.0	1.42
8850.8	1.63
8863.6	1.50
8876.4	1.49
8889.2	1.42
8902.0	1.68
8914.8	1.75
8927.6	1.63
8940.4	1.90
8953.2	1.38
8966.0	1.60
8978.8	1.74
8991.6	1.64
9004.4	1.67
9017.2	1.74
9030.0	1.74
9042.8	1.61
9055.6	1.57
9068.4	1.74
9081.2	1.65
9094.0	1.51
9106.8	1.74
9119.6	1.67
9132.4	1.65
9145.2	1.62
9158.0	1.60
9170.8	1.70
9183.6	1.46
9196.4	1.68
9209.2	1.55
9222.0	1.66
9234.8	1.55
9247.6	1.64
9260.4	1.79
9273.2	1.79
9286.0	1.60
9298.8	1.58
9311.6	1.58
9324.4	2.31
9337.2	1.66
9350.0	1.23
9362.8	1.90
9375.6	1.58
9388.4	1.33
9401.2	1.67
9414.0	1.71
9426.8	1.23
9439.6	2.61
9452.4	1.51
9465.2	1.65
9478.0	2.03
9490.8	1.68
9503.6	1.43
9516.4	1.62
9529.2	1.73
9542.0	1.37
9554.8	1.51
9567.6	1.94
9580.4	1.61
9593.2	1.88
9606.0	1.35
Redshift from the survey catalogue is 0.14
